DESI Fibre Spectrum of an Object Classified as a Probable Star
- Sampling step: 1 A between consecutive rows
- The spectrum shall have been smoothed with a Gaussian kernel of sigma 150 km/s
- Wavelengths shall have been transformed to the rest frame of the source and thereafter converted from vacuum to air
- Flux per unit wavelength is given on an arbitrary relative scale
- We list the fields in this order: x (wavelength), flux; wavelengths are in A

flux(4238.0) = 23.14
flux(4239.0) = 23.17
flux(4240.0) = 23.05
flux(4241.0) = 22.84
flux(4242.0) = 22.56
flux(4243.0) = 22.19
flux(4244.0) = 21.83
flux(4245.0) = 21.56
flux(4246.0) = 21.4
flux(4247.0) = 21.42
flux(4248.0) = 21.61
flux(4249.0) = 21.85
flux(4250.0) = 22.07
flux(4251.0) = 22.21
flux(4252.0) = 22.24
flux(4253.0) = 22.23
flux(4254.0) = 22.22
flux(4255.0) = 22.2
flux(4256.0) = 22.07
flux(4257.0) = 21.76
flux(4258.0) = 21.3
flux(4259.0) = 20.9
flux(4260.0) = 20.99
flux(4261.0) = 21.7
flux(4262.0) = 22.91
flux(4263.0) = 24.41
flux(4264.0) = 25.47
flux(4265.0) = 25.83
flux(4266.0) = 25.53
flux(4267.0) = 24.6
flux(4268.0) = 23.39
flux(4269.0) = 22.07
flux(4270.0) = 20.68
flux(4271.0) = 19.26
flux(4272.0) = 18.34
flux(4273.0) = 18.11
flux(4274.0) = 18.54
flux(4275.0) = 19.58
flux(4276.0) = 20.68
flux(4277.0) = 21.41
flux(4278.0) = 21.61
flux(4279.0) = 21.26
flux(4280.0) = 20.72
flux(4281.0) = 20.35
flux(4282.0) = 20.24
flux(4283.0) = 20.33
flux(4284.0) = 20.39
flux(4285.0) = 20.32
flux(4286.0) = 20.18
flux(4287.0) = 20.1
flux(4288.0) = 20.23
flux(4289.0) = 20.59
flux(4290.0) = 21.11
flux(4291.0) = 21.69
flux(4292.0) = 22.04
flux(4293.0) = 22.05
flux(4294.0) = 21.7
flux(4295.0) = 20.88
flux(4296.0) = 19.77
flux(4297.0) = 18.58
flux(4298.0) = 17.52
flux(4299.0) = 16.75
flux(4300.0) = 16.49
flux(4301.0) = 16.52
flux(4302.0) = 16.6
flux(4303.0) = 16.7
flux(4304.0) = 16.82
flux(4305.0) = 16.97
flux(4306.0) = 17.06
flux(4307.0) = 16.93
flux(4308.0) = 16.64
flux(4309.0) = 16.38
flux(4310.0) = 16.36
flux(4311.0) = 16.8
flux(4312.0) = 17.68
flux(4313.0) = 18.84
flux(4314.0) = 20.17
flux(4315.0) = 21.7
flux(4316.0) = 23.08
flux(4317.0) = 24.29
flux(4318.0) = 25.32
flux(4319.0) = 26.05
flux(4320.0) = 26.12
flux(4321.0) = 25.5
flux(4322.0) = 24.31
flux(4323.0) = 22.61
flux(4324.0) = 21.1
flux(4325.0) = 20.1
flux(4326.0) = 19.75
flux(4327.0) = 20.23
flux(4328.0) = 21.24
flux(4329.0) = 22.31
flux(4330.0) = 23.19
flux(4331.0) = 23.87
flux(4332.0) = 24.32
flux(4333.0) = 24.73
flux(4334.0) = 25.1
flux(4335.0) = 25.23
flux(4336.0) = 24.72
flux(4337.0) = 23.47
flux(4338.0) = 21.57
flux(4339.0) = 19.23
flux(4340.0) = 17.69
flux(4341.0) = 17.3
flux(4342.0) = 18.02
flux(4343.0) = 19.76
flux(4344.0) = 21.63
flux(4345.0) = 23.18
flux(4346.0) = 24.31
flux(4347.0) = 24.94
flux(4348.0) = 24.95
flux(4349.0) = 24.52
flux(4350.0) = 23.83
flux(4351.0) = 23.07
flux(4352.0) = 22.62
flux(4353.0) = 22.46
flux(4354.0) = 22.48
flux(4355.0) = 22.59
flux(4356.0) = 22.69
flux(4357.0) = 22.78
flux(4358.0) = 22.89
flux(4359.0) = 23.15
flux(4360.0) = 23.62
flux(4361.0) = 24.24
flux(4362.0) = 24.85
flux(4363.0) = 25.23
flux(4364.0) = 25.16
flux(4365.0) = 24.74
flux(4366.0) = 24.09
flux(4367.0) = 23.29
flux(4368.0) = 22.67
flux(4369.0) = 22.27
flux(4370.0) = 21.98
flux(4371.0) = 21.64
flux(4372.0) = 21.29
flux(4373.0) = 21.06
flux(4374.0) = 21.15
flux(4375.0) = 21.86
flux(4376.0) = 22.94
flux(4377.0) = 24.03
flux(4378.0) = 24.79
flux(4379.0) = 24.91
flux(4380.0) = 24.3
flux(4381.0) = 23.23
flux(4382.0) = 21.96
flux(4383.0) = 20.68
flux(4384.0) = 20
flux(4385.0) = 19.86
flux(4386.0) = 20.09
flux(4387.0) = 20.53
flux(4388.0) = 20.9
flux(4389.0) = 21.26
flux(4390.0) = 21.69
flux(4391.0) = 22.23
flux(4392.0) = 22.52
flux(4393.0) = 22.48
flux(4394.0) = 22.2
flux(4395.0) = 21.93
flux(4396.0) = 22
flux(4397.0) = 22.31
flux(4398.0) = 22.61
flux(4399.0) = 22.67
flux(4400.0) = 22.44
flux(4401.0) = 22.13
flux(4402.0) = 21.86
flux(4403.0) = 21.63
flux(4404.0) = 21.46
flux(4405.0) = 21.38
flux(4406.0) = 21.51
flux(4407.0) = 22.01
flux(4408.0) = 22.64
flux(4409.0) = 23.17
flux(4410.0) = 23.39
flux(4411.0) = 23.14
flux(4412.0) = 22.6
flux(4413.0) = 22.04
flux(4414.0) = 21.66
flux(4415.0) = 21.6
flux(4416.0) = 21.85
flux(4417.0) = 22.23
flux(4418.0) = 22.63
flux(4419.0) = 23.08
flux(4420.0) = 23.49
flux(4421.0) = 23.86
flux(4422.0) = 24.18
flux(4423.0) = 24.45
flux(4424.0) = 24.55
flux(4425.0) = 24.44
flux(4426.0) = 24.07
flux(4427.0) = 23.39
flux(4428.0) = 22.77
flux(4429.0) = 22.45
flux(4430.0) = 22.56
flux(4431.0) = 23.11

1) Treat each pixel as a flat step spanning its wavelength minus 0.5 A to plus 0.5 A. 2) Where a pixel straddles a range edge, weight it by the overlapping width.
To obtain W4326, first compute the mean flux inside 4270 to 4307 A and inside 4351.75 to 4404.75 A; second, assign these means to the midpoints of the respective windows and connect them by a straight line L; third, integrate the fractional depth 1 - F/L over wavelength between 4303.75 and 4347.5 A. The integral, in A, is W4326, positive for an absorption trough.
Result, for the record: -1.21 A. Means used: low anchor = 19.5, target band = 21.3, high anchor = 22.5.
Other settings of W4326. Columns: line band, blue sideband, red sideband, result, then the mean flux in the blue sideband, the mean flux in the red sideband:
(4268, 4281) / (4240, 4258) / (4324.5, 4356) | 1.06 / 22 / 22.3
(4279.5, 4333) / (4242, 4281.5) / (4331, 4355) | 4.47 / 21.8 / 22.6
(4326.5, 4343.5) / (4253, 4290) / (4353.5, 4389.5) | 0.23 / 21.4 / 22.6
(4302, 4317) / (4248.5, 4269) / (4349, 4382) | 3.13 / 22.8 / 23.2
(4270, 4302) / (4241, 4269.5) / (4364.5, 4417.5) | 3.67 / 22.5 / 22.2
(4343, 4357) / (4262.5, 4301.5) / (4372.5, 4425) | -0.97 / 20.8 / 22.4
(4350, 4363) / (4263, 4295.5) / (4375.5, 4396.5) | -0.80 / 21.3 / 22.1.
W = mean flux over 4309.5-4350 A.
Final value 22.2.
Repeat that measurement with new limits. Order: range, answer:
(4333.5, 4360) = 22.5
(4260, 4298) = 21.2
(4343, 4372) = 23.3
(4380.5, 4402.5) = 21.7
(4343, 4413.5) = 22.6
